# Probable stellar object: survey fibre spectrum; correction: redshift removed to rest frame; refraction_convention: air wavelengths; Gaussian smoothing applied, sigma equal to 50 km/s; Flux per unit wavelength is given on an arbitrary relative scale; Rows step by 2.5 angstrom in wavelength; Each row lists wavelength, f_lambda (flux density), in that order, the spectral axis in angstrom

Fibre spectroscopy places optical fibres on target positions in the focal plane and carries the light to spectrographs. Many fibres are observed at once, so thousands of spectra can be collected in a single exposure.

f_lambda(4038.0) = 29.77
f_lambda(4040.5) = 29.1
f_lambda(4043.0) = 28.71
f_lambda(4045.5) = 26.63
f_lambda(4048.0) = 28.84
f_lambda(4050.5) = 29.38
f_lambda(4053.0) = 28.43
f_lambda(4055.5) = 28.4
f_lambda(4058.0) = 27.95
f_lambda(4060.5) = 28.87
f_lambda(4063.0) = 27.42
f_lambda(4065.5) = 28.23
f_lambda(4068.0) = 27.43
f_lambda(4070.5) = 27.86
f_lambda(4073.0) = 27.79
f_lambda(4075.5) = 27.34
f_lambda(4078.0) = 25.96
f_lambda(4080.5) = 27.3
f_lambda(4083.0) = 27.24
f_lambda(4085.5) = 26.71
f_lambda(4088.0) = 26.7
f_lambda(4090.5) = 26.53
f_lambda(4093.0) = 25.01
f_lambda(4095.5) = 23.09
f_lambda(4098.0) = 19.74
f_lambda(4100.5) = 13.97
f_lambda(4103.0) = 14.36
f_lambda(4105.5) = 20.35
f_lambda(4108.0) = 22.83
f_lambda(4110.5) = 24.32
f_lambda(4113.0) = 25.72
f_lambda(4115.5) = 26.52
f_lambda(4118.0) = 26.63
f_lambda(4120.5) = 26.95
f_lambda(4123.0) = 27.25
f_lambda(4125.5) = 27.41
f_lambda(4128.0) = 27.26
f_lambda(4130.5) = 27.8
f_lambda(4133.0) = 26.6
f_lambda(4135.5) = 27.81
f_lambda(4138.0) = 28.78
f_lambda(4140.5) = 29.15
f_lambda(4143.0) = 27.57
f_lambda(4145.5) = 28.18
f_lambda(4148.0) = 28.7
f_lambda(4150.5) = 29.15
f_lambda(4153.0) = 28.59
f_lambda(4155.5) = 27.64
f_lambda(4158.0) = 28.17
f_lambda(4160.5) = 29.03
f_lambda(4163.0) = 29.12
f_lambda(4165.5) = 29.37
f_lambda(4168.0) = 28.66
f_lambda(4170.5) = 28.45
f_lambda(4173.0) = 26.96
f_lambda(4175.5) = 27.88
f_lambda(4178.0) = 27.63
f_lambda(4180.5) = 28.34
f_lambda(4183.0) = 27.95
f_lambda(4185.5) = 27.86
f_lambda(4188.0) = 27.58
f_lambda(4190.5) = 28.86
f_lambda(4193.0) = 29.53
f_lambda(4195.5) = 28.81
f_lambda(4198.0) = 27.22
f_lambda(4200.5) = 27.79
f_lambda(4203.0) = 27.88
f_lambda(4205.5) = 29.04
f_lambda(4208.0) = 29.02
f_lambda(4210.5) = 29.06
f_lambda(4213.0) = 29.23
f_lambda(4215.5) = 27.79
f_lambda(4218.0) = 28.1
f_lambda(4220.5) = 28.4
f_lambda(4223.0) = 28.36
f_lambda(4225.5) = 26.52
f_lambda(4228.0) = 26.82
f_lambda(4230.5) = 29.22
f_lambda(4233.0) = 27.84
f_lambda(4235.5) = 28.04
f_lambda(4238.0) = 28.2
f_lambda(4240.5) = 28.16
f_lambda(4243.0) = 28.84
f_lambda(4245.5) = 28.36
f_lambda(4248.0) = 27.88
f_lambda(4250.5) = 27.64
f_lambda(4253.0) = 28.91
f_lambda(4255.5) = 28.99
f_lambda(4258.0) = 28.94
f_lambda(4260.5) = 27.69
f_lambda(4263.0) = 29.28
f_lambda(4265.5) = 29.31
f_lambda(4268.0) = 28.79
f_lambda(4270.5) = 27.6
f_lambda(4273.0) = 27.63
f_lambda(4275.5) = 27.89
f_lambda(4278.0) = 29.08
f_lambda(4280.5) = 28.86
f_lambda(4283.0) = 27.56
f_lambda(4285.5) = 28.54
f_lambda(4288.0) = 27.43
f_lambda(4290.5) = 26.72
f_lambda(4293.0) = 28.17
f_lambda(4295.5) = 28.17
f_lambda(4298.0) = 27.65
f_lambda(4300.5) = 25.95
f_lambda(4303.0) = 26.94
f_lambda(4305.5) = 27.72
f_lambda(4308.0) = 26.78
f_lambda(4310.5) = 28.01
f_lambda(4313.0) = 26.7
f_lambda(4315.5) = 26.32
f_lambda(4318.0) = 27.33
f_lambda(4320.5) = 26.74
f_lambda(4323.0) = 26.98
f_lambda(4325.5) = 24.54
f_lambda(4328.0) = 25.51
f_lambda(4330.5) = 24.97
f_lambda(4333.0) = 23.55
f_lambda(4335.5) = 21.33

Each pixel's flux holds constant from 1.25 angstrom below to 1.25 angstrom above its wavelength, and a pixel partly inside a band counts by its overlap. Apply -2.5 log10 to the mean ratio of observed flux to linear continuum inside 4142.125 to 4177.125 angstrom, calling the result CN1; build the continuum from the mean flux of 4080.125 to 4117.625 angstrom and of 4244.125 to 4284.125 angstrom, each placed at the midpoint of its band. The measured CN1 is -0.129 mag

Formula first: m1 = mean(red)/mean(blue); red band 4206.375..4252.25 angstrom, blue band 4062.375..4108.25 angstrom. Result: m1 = 1.2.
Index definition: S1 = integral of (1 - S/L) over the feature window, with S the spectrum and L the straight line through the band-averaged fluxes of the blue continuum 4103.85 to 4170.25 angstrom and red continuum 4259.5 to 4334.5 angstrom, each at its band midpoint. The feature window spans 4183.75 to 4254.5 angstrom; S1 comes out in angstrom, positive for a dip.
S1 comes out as -2.6 angstrom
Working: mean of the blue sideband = 27.2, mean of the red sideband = 27.3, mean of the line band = 28.2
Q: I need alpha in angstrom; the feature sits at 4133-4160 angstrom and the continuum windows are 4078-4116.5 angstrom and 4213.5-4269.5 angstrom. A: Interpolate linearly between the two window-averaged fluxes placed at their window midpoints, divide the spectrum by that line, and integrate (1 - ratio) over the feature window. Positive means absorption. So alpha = -3.5 angstrom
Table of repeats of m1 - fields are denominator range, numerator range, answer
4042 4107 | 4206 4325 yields 1.09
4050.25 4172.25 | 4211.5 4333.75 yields 1.04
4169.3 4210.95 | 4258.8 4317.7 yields 0.98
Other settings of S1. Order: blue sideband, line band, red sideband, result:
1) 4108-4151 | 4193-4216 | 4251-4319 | -0.80 angstrom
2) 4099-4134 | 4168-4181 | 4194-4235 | -0.68 angstrom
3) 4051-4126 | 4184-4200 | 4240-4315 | -0.85 angstrom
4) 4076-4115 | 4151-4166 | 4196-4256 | -1.68 angstrom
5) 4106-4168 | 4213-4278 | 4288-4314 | -2.13 angstrom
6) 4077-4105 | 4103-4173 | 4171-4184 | -3.70 angstrom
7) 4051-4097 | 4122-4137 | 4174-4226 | 0.13 angstrom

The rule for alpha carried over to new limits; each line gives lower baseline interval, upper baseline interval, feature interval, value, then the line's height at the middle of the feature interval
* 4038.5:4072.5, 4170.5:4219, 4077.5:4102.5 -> 3.88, 28.3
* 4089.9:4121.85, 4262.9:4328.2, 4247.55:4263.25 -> -1.17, 26.5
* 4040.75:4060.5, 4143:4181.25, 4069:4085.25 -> 0.67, 28.4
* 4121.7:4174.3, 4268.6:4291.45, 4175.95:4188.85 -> 0.11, 28.1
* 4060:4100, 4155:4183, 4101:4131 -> 2.91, 27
